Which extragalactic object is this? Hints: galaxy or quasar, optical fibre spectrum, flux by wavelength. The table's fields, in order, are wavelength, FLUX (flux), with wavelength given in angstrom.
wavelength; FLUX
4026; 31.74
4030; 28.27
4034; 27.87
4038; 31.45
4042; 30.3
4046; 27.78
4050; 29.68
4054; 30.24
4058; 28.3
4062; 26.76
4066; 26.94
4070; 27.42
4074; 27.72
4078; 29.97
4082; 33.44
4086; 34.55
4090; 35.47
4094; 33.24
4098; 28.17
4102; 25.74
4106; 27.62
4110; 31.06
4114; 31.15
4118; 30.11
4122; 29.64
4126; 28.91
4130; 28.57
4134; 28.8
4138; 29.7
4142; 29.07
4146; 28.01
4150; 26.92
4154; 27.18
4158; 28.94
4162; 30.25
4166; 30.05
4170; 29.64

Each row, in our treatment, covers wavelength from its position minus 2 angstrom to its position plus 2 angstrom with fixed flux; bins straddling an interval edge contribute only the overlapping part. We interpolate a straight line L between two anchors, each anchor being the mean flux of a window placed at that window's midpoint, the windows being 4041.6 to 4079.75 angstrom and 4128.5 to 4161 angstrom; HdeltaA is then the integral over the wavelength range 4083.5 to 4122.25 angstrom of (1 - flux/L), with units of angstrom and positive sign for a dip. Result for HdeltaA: -3.2 angstrom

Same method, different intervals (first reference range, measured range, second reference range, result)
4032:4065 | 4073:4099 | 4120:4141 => -2.7 angstrom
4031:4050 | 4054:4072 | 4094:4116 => 1.0 angstrom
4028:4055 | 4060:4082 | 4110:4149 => 0.8 angstrom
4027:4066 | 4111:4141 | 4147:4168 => -0.9 angstrom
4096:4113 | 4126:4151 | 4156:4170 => 0.5 angstrom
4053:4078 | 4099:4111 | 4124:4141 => 0.3 angstrom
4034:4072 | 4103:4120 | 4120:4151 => -0.6 angstrom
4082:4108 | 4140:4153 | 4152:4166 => 0.6 angstrom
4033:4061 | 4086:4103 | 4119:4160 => -1.4 angstrom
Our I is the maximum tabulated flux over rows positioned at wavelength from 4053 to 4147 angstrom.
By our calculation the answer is 35.47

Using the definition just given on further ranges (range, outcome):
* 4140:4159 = 29.07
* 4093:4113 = 33.24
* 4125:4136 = 28.91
